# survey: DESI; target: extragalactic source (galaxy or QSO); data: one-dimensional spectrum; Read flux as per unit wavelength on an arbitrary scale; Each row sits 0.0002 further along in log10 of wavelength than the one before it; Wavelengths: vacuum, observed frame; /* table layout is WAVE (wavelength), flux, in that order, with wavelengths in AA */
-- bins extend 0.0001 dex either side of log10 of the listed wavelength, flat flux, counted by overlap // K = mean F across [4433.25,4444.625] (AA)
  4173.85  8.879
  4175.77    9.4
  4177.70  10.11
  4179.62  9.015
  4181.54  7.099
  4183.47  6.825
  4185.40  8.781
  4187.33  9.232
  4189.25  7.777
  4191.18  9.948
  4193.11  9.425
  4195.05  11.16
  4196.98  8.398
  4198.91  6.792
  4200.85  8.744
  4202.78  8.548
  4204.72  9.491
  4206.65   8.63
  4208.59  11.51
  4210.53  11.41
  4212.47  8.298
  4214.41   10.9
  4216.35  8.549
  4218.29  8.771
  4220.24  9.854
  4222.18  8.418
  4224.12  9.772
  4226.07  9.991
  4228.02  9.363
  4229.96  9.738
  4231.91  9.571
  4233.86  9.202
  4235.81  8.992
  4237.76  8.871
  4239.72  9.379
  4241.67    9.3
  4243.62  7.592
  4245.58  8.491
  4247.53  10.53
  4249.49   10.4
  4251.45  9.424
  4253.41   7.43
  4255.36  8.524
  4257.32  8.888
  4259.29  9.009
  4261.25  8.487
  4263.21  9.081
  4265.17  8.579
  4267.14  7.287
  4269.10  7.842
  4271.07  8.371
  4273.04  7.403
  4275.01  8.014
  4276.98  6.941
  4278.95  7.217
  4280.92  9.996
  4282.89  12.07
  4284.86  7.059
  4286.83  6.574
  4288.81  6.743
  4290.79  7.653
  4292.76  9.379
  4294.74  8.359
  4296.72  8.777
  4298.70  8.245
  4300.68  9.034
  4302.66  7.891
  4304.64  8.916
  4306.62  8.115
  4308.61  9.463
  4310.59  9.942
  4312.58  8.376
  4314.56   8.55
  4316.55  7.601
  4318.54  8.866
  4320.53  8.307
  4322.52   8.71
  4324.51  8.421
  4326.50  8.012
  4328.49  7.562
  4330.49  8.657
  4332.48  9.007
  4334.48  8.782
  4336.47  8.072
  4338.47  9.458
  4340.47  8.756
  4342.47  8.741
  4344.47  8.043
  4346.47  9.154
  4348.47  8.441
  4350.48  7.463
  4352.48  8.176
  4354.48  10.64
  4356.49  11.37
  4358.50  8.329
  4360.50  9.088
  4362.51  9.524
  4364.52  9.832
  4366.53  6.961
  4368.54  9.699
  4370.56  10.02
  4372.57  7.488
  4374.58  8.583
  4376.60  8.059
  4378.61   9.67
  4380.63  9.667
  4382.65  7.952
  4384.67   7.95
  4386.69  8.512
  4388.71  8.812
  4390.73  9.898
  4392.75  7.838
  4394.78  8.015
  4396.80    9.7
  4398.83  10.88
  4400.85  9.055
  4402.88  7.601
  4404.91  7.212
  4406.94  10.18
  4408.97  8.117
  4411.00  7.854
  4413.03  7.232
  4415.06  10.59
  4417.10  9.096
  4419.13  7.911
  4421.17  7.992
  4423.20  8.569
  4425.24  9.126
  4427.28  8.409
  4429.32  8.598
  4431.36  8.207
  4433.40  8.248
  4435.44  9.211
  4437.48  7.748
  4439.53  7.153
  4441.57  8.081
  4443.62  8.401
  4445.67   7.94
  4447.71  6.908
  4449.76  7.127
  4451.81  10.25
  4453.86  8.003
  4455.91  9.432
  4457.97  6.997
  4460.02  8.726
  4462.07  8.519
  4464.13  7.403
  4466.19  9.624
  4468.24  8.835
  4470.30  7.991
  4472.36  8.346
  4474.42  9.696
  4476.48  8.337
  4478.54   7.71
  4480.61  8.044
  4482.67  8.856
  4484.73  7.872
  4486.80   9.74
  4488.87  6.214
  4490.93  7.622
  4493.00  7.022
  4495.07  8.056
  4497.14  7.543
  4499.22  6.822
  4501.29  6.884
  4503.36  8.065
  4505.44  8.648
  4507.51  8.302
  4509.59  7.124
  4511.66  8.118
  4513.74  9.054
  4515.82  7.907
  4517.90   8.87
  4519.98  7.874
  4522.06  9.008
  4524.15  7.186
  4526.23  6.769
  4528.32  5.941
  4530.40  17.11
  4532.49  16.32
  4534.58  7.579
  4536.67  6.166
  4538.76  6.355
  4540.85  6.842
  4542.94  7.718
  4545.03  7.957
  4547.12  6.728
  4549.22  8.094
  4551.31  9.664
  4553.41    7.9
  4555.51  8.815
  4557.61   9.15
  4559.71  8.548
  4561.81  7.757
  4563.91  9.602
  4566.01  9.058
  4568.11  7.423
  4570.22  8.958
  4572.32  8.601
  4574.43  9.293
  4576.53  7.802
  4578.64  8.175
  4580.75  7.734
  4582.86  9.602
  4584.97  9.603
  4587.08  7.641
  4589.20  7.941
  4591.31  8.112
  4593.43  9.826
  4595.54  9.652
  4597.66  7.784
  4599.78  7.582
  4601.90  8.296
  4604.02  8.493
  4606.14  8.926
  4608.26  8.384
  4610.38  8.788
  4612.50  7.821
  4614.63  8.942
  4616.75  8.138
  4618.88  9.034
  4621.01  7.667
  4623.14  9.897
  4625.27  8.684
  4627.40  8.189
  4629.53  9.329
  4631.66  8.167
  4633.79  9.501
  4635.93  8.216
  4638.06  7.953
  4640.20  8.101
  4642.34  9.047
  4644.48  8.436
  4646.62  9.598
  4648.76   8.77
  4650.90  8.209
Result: 8.13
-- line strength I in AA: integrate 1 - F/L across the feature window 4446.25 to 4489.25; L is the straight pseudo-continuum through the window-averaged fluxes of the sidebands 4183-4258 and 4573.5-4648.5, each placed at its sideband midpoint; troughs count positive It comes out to 2.2 AA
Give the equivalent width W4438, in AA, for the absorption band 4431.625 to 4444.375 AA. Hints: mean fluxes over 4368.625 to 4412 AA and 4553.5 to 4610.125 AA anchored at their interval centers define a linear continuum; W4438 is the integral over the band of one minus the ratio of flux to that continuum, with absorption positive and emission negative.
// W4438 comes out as 0.8 AA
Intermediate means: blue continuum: 8.74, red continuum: 8.56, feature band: 8.14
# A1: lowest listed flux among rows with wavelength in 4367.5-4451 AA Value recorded 6.908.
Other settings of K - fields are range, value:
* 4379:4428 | 8.69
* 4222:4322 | 8.67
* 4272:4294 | 8.1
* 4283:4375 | 8.62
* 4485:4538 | 8.38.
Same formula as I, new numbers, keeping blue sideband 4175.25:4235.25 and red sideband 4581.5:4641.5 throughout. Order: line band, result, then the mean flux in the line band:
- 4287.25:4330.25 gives 3.0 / 8.4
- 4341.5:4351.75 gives 0.7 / 8.36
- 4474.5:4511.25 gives 3.7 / 7.87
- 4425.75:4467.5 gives 2.6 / 8.26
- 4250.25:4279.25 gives 2.8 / 8.2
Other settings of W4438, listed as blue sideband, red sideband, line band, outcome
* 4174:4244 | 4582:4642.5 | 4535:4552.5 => 2.48 AA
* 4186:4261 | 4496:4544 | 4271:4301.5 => 2.69 AA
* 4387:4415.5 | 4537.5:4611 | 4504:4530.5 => 0.58 AA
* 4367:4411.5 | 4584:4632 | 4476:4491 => 1.04 AA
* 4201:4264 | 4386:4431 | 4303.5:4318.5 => 0.48 AA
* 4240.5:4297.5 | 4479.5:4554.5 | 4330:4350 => -0.68 AA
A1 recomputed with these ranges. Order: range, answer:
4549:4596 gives 7.423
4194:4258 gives 6.792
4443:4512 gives 6.214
